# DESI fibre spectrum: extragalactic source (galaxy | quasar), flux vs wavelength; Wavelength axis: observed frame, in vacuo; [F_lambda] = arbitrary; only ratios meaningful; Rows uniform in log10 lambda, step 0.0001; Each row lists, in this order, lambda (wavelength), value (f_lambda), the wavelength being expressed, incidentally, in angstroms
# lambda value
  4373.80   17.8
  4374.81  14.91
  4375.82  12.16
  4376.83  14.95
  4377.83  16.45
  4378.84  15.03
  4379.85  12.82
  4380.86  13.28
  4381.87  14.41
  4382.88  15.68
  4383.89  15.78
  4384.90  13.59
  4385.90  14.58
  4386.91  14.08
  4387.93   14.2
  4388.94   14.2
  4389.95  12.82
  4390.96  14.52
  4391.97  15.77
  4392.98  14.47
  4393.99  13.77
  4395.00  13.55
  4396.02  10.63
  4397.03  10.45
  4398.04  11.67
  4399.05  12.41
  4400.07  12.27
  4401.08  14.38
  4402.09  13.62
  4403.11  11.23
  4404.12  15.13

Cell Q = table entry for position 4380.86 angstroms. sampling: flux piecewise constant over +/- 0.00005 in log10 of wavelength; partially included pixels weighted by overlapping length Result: 13.28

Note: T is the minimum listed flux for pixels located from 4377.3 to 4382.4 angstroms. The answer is 12.82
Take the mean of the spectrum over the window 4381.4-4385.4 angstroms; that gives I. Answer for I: 14.9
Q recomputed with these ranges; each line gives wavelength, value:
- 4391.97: 15.77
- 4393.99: 13.77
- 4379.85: 12.82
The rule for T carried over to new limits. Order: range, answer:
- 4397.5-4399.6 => 11.67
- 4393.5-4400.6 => 10.45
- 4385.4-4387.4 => 14.08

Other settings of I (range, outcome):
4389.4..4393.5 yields 14.4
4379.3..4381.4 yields 13.1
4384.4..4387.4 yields 14.1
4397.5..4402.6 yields 12.9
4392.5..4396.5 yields 13.1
